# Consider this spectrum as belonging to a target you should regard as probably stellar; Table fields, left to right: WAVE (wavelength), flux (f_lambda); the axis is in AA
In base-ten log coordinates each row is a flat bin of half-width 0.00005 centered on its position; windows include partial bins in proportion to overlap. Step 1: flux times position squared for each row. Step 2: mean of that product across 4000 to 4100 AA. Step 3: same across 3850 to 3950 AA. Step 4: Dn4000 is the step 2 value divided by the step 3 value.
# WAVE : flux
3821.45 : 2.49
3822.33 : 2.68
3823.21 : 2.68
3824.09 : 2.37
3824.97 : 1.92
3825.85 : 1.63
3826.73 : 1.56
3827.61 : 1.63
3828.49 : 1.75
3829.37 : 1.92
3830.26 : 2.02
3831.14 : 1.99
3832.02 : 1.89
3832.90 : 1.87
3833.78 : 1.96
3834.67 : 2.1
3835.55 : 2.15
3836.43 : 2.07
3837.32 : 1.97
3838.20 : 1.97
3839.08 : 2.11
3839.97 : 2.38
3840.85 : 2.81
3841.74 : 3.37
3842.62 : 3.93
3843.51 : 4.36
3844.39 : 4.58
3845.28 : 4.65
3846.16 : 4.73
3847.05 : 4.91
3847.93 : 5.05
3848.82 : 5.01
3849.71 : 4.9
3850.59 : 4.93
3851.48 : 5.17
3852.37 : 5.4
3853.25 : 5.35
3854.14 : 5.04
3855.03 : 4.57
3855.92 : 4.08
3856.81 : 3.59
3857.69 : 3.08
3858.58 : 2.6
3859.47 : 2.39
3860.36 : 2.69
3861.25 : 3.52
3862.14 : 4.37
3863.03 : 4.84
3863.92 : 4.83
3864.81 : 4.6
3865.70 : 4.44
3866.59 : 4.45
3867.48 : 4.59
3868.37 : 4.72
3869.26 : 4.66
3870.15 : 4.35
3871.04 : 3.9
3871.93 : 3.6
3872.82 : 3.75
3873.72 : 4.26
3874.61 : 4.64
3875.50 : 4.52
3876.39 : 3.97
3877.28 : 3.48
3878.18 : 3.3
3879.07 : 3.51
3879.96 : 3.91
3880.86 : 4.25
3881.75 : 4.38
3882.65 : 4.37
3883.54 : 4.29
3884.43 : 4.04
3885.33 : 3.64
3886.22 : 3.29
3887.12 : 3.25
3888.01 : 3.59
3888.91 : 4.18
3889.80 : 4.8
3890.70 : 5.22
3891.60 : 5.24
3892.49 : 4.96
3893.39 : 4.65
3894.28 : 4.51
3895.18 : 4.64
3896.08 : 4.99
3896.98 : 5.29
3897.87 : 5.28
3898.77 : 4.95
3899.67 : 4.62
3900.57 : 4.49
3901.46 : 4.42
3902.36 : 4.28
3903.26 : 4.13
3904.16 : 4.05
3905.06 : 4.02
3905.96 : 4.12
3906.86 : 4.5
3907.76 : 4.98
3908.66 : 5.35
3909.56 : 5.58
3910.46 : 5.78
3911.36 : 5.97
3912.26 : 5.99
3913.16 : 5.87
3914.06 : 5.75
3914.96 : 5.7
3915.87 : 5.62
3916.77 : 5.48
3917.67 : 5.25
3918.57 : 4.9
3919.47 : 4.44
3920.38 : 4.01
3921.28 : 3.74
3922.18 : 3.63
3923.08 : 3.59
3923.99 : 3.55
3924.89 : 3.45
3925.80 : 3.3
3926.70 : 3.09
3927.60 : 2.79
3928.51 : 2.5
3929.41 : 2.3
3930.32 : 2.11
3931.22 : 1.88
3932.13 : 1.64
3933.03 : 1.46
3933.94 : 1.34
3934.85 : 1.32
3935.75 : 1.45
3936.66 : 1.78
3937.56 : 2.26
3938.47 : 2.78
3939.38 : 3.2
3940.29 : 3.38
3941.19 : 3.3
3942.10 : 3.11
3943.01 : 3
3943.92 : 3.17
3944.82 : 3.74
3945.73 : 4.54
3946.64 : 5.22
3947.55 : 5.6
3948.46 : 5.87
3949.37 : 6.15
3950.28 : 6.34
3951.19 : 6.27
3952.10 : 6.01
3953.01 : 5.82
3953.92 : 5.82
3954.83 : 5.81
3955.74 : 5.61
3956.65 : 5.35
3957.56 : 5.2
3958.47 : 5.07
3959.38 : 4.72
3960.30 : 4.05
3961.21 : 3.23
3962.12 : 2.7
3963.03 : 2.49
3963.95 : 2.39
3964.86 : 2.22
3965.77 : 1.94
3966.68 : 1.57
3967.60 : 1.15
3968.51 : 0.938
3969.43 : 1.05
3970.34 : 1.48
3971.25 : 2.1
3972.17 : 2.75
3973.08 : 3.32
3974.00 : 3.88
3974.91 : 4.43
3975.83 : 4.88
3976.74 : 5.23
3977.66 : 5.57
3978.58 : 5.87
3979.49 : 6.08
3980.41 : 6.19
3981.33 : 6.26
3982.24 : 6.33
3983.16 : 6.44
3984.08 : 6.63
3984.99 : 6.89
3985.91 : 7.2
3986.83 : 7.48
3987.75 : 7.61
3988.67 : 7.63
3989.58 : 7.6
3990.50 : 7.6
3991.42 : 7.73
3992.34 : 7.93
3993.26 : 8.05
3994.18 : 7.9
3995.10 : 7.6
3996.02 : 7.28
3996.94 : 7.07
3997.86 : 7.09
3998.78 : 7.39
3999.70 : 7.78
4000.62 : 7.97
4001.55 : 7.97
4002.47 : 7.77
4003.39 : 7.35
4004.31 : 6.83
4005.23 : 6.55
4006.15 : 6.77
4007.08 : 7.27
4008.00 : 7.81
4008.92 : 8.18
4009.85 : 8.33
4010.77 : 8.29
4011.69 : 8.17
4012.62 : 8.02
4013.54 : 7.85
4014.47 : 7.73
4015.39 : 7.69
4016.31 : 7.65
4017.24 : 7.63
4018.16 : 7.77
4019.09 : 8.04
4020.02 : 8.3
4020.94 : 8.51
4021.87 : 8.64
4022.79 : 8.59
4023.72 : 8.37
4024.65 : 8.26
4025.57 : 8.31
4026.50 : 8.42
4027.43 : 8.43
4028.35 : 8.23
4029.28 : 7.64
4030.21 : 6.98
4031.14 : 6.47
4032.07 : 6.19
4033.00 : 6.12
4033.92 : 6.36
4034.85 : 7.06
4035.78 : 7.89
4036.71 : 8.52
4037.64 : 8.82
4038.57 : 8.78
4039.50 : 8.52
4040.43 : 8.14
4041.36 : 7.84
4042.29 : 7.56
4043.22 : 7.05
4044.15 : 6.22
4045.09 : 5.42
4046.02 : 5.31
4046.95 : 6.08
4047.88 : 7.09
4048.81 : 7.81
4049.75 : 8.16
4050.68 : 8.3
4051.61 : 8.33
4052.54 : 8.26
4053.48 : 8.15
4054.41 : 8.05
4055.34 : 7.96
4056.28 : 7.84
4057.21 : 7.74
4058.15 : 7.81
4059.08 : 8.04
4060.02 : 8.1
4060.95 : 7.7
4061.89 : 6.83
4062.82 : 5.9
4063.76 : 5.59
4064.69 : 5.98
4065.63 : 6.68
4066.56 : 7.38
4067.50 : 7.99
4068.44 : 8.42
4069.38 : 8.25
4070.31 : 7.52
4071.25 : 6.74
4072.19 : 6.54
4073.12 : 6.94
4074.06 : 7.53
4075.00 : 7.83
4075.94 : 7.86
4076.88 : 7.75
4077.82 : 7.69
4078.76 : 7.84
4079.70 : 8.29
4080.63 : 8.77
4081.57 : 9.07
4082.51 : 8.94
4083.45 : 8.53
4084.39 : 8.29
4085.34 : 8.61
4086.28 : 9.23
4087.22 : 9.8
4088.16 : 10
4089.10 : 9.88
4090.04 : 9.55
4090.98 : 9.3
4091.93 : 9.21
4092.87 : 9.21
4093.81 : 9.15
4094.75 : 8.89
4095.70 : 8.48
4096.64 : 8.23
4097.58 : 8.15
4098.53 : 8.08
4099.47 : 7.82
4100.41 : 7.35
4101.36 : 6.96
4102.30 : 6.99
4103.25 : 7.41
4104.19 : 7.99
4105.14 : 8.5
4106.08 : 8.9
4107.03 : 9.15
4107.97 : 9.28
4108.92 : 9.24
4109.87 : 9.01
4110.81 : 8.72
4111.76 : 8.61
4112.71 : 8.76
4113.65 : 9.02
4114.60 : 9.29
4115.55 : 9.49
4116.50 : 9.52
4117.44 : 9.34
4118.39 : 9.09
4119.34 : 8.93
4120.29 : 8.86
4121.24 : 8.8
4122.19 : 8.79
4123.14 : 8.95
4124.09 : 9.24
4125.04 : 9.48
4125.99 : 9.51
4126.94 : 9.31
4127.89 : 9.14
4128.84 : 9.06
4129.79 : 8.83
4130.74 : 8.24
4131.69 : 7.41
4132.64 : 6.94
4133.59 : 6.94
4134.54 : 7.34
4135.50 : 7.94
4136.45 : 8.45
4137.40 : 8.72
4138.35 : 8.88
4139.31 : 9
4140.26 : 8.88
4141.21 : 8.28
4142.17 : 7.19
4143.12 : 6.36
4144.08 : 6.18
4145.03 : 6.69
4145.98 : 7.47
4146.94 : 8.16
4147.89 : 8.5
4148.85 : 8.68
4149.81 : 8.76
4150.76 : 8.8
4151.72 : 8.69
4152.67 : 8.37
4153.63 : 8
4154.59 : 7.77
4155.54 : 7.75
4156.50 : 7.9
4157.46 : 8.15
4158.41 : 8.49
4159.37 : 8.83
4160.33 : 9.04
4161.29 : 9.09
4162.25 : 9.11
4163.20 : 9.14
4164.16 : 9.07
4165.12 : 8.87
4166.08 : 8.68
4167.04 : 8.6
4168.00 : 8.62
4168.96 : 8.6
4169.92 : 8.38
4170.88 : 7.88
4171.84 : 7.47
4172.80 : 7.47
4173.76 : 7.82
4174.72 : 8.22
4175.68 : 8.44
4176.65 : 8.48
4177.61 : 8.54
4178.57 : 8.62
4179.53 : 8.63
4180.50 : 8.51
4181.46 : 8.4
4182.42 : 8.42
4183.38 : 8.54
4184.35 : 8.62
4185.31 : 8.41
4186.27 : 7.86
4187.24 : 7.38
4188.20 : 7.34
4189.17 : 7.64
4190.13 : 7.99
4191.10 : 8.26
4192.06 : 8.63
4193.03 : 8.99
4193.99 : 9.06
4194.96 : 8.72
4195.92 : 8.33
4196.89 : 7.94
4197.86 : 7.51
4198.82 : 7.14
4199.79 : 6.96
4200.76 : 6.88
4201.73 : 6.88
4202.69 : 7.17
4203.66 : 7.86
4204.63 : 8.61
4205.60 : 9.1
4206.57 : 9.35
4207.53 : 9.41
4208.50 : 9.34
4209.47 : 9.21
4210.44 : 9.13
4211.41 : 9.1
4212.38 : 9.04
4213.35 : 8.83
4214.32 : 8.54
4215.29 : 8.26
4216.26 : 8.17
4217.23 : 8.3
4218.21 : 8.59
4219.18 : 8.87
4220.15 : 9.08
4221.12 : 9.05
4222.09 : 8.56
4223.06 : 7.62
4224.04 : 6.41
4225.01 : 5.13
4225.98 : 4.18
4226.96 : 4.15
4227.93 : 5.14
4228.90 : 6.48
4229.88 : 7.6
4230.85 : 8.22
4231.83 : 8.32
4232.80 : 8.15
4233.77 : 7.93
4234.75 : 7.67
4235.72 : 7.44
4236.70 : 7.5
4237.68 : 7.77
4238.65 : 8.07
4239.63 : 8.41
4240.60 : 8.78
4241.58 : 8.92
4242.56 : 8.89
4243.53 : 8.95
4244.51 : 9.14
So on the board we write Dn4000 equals 2.1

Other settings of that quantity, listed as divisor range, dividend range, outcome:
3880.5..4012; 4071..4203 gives 1.88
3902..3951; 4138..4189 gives 2.36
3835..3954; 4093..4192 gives 2.32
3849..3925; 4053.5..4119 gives 2.05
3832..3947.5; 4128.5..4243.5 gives 2.39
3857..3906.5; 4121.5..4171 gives 2.28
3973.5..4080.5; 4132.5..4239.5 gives 1.18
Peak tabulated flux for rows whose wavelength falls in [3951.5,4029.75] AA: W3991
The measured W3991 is 8.64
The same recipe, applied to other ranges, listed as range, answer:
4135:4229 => 9.41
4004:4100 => 10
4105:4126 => 9.52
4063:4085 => 9.07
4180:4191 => 8.62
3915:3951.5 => 6.34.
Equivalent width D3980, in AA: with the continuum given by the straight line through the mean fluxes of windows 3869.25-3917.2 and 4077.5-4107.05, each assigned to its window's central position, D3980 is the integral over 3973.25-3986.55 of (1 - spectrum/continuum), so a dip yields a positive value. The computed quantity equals 1.1 AA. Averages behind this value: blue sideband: 4.56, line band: 5.82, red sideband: 8.57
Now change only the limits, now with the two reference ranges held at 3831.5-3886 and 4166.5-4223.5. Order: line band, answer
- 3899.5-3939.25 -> 6.68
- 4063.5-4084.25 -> -2.94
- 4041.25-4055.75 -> -2.17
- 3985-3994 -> -3.26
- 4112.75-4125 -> -3.01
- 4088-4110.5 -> -4.93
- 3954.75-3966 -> 2.83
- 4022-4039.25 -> -4.60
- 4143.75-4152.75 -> -0.39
